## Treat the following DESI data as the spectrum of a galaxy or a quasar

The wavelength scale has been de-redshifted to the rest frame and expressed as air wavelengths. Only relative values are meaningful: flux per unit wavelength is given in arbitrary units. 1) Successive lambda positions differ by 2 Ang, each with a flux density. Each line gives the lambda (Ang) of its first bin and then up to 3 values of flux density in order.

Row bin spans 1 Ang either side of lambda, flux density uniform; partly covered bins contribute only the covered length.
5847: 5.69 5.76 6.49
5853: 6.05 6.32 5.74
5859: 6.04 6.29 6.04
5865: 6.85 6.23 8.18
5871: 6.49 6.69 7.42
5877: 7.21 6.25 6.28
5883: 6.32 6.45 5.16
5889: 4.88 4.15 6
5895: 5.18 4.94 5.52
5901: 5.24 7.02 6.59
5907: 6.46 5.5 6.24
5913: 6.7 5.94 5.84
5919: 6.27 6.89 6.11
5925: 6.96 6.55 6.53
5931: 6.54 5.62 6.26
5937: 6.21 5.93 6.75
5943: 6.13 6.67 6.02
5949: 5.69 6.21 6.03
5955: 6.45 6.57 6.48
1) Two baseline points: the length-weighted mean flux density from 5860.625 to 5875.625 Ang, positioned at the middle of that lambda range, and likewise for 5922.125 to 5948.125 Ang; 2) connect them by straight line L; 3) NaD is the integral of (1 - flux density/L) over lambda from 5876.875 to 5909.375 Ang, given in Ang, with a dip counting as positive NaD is 4.0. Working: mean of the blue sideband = 6.78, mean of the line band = 5.8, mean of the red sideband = 6.33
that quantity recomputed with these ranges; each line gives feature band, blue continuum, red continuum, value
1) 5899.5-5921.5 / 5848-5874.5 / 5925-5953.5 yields 0.3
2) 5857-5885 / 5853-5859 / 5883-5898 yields -4.3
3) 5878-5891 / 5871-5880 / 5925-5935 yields 2.0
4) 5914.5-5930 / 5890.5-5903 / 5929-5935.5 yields -1.2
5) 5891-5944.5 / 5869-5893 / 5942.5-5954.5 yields 0.4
